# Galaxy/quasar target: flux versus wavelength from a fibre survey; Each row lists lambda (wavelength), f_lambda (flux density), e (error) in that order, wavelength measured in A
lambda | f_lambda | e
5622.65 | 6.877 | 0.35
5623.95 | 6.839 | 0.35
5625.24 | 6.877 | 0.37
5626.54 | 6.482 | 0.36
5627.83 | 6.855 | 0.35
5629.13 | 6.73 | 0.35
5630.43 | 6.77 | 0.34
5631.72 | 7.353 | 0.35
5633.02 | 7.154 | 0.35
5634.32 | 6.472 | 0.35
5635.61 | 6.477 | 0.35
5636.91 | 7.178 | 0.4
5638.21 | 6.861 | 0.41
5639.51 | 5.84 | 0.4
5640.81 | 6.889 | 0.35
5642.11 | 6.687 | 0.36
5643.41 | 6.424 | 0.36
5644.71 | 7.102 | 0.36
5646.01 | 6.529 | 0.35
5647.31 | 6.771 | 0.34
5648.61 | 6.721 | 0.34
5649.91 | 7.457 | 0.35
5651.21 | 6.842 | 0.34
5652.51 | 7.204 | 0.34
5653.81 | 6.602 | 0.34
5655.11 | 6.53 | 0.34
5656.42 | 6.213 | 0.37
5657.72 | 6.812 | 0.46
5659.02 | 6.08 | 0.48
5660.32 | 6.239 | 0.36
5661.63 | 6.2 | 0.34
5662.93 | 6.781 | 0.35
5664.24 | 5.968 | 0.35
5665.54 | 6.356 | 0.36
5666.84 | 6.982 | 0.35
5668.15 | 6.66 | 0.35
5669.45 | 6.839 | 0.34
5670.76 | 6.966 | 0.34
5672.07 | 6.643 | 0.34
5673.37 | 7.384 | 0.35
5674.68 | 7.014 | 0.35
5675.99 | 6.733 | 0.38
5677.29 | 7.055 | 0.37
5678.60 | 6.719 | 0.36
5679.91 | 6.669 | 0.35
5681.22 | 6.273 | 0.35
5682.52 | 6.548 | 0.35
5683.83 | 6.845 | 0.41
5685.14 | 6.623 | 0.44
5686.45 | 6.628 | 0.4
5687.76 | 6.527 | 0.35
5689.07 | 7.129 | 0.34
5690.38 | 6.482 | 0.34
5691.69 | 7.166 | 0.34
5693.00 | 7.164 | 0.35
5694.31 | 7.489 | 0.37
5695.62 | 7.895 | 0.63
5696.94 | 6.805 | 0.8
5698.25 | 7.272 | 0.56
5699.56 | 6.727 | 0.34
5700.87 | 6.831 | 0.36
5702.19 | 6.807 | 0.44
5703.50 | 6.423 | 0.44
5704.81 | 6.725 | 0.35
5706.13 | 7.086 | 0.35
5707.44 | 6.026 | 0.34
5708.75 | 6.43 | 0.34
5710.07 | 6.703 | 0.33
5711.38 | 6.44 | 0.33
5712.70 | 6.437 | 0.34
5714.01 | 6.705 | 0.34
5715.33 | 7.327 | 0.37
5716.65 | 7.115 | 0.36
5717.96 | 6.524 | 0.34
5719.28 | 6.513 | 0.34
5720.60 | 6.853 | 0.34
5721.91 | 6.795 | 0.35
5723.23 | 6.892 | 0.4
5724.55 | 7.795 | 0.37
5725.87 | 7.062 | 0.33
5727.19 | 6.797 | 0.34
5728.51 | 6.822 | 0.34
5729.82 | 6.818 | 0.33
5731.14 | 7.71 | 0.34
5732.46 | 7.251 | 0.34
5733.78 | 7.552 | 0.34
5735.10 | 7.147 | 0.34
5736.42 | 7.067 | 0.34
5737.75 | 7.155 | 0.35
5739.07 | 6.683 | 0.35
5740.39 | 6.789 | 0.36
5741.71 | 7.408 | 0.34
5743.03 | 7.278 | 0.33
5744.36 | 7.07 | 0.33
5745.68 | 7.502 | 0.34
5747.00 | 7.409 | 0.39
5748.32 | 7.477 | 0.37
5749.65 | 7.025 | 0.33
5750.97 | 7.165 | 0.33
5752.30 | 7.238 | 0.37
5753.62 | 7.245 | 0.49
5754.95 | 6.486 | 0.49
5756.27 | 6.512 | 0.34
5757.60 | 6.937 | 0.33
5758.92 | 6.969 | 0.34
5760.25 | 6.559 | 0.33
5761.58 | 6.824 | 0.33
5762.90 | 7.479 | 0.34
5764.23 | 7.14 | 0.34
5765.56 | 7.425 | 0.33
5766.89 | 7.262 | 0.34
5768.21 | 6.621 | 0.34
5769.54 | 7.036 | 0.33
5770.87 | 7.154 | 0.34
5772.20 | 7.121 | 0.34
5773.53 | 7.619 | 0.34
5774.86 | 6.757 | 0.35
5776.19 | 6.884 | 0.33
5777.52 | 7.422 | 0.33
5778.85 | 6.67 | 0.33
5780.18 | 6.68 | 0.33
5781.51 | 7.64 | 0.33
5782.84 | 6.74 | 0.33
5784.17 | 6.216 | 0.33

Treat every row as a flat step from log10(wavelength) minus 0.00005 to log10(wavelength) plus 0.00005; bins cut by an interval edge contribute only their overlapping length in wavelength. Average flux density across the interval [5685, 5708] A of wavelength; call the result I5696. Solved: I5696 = 6.89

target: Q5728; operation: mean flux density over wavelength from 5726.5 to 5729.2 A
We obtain 6.83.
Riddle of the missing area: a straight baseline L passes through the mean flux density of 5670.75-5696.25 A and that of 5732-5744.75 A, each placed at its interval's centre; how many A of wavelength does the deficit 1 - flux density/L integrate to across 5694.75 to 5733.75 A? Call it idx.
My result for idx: 0.7 A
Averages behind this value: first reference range 6.9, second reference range 7.14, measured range 6.9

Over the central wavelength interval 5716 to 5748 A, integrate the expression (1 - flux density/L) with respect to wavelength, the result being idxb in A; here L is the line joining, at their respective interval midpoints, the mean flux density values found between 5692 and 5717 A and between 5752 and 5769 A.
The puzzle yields -0.8 A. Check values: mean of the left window 6.86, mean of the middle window 7.09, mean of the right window 6.97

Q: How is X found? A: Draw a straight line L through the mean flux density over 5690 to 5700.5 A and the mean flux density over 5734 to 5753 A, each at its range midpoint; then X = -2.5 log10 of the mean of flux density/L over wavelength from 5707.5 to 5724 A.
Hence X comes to 0.07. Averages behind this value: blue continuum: 7.14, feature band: 6.71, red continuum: 7.18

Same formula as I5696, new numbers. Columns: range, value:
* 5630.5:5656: 6.79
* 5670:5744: 6.91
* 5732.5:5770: 7.09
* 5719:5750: 7.13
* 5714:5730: 6.94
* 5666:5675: 6.91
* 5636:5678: 6.7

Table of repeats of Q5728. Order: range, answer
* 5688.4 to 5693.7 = 6.99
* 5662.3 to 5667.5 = 6.52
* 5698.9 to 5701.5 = 6.79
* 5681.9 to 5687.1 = 6.66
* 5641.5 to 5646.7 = 6.68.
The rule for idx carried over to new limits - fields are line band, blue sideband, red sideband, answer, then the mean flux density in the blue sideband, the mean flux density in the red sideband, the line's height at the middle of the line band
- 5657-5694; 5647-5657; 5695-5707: 0.9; 6.8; 6.93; 6.86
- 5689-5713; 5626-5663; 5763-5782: 0.1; 6.7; 7.11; 6.88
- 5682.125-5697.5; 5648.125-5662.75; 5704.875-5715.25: -0.8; 6.63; 6.6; 6.61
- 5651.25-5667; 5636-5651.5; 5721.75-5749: 0.8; 6.77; 7.17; 6.83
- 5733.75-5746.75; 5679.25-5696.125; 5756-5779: -0.3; 6.87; 7.04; 6.98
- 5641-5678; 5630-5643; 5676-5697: 0.6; 6.76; 6.87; 6.81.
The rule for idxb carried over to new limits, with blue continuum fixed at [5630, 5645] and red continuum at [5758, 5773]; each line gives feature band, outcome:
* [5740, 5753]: -0.4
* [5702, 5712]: 0.5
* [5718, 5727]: 0.0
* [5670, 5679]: -0.1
